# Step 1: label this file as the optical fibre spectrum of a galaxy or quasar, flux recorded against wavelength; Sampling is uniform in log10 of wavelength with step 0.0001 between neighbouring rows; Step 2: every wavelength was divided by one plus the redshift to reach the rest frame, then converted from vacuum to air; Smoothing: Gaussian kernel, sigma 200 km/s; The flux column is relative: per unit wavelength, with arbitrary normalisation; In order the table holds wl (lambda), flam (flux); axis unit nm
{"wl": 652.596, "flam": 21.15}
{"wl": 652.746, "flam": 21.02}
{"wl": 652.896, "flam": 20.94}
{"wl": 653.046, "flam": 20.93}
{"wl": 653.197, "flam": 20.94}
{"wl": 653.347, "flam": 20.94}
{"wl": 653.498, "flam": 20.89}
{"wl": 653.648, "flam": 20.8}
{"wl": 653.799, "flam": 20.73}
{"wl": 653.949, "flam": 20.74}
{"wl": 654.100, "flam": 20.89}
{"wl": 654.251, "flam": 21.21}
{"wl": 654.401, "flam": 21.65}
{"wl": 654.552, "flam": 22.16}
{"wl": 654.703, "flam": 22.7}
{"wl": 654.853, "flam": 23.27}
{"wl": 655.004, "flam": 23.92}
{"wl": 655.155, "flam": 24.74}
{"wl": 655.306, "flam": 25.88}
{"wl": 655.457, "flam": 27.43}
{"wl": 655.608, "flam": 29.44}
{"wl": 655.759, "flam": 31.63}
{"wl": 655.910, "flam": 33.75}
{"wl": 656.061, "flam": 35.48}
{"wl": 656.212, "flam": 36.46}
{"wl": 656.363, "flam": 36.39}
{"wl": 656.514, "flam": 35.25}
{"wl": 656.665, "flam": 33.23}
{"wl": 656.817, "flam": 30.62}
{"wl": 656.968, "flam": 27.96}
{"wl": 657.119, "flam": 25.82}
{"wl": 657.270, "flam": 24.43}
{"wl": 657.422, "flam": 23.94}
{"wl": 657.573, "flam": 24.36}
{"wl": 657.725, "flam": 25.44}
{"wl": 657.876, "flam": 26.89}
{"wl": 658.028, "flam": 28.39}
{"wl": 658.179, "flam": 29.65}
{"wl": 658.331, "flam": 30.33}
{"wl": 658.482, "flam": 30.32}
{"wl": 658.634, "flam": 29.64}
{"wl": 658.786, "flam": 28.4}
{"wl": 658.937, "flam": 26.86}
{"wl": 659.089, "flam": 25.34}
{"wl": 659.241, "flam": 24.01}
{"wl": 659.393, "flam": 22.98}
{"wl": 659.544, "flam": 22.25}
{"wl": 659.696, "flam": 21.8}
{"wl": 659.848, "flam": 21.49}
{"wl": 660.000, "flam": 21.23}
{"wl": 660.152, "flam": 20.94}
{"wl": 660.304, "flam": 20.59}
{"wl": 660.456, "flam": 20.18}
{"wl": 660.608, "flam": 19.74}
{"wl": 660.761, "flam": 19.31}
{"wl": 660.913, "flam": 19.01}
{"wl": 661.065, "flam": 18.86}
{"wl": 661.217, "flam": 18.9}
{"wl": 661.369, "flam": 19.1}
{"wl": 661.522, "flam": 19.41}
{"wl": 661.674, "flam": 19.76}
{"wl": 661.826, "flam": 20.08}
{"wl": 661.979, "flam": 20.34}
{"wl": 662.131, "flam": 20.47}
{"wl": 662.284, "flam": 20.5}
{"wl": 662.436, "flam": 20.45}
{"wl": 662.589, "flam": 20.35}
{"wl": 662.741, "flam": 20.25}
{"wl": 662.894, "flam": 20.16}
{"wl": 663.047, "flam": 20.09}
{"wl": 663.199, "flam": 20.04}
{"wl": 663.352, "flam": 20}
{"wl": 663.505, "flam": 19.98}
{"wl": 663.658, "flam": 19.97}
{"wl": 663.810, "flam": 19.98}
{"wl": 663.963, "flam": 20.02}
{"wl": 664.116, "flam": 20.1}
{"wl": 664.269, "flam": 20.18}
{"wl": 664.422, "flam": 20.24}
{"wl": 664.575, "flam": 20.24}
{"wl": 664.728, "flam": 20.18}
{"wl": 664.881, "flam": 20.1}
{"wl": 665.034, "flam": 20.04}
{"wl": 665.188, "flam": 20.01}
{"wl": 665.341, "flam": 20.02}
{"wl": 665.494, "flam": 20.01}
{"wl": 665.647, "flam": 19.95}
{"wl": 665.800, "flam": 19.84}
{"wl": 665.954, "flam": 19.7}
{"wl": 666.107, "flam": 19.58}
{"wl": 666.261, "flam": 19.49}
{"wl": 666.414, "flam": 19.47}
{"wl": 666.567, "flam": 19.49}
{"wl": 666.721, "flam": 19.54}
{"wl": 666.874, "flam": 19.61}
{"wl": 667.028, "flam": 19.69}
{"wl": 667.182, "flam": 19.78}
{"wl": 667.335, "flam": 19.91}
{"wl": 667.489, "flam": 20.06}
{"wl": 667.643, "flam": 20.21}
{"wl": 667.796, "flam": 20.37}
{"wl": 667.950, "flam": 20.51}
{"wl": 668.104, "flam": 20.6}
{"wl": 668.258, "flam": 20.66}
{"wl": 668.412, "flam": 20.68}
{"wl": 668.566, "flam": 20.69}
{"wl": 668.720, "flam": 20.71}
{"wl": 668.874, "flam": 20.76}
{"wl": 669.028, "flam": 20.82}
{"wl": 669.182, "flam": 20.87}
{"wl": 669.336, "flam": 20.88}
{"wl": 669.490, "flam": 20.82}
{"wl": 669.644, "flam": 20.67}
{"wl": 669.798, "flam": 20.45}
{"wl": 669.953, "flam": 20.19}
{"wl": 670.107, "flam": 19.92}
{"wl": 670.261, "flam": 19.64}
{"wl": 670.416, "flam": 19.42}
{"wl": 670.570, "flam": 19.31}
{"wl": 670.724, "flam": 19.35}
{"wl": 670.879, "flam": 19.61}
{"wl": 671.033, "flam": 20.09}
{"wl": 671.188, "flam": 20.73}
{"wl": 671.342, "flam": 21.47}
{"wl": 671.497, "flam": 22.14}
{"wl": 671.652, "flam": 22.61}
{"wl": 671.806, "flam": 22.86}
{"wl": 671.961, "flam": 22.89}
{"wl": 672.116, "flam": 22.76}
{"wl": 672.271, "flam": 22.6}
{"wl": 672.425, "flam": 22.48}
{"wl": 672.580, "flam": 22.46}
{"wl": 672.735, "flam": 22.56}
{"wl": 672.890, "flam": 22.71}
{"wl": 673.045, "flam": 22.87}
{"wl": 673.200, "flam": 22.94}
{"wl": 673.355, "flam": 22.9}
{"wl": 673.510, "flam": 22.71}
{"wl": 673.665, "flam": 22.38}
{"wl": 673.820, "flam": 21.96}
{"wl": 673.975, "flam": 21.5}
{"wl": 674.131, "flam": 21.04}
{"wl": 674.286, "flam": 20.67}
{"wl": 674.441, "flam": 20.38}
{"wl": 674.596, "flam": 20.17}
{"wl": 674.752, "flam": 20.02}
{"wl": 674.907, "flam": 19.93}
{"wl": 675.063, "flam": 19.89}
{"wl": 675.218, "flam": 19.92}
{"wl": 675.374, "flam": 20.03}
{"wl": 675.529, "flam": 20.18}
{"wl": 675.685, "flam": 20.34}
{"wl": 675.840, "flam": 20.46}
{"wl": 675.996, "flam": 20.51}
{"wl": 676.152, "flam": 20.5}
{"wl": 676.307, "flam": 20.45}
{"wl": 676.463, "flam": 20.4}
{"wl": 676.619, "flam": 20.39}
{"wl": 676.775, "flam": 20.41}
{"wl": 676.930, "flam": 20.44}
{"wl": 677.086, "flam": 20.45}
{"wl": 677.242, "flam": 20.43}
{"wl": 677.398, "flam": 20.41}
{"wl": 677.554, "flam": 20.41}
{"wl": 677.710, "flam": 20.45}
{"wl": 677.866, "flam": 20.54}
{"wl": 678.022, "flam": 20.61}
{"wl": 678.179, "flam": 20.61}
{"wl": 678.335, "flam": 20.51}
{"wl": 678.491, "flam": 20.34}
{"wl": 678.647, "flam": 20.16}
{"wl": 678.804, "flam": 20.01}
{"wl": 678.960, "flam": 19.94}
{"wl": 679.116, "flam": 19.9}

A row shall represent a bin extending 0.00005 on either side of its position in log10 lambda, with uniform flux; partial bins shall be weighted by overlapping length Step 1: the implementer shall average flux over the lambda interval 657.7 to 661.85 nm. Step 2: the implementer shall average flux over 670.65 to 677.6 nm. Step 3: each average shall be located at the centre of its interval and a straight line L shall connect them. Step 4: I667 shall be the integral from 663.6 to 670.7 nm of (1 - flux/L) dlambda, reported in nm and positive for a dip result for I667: 0.661 nm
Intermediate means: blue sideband 23.3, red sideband 21.2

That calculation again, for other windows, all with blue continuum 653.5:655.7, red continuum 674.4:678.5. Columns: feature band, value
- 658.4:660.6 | -0.13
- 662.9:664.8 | 0.17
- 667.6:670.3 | 0.10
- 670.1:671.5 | 0.07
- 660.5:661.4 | 0.13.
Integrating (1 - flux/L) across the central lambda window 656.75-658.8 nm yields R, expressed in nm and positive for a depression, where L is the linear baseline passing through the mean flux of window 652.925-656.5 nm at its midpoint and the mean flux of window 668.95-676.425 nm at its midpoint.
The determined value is -0.24 nm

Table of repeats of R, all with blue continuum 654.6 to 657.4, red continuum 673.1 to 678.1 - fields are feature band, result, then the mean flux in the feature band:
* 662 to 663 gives 0.23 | 20.4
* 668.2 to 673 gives 0.37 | 21.1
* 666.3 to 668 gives 0.32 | 19.9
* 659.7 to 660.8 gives 0.27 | 20.6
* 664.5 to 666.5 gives 0.41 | 19.9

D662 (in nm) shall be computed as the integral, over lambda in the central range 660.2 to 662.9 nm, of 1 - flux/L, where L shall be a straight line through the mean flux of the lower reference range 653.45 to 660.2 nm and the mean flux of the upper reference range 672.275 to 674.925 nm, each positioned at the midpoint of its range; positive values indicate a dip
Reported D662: 0.558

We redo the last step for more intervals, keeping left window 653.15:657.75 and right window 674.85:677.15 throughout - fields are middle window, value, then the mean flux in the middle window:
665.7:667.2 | 0.22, 19.6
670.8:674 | -0.13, 22.2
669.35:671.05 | 0.15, 20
